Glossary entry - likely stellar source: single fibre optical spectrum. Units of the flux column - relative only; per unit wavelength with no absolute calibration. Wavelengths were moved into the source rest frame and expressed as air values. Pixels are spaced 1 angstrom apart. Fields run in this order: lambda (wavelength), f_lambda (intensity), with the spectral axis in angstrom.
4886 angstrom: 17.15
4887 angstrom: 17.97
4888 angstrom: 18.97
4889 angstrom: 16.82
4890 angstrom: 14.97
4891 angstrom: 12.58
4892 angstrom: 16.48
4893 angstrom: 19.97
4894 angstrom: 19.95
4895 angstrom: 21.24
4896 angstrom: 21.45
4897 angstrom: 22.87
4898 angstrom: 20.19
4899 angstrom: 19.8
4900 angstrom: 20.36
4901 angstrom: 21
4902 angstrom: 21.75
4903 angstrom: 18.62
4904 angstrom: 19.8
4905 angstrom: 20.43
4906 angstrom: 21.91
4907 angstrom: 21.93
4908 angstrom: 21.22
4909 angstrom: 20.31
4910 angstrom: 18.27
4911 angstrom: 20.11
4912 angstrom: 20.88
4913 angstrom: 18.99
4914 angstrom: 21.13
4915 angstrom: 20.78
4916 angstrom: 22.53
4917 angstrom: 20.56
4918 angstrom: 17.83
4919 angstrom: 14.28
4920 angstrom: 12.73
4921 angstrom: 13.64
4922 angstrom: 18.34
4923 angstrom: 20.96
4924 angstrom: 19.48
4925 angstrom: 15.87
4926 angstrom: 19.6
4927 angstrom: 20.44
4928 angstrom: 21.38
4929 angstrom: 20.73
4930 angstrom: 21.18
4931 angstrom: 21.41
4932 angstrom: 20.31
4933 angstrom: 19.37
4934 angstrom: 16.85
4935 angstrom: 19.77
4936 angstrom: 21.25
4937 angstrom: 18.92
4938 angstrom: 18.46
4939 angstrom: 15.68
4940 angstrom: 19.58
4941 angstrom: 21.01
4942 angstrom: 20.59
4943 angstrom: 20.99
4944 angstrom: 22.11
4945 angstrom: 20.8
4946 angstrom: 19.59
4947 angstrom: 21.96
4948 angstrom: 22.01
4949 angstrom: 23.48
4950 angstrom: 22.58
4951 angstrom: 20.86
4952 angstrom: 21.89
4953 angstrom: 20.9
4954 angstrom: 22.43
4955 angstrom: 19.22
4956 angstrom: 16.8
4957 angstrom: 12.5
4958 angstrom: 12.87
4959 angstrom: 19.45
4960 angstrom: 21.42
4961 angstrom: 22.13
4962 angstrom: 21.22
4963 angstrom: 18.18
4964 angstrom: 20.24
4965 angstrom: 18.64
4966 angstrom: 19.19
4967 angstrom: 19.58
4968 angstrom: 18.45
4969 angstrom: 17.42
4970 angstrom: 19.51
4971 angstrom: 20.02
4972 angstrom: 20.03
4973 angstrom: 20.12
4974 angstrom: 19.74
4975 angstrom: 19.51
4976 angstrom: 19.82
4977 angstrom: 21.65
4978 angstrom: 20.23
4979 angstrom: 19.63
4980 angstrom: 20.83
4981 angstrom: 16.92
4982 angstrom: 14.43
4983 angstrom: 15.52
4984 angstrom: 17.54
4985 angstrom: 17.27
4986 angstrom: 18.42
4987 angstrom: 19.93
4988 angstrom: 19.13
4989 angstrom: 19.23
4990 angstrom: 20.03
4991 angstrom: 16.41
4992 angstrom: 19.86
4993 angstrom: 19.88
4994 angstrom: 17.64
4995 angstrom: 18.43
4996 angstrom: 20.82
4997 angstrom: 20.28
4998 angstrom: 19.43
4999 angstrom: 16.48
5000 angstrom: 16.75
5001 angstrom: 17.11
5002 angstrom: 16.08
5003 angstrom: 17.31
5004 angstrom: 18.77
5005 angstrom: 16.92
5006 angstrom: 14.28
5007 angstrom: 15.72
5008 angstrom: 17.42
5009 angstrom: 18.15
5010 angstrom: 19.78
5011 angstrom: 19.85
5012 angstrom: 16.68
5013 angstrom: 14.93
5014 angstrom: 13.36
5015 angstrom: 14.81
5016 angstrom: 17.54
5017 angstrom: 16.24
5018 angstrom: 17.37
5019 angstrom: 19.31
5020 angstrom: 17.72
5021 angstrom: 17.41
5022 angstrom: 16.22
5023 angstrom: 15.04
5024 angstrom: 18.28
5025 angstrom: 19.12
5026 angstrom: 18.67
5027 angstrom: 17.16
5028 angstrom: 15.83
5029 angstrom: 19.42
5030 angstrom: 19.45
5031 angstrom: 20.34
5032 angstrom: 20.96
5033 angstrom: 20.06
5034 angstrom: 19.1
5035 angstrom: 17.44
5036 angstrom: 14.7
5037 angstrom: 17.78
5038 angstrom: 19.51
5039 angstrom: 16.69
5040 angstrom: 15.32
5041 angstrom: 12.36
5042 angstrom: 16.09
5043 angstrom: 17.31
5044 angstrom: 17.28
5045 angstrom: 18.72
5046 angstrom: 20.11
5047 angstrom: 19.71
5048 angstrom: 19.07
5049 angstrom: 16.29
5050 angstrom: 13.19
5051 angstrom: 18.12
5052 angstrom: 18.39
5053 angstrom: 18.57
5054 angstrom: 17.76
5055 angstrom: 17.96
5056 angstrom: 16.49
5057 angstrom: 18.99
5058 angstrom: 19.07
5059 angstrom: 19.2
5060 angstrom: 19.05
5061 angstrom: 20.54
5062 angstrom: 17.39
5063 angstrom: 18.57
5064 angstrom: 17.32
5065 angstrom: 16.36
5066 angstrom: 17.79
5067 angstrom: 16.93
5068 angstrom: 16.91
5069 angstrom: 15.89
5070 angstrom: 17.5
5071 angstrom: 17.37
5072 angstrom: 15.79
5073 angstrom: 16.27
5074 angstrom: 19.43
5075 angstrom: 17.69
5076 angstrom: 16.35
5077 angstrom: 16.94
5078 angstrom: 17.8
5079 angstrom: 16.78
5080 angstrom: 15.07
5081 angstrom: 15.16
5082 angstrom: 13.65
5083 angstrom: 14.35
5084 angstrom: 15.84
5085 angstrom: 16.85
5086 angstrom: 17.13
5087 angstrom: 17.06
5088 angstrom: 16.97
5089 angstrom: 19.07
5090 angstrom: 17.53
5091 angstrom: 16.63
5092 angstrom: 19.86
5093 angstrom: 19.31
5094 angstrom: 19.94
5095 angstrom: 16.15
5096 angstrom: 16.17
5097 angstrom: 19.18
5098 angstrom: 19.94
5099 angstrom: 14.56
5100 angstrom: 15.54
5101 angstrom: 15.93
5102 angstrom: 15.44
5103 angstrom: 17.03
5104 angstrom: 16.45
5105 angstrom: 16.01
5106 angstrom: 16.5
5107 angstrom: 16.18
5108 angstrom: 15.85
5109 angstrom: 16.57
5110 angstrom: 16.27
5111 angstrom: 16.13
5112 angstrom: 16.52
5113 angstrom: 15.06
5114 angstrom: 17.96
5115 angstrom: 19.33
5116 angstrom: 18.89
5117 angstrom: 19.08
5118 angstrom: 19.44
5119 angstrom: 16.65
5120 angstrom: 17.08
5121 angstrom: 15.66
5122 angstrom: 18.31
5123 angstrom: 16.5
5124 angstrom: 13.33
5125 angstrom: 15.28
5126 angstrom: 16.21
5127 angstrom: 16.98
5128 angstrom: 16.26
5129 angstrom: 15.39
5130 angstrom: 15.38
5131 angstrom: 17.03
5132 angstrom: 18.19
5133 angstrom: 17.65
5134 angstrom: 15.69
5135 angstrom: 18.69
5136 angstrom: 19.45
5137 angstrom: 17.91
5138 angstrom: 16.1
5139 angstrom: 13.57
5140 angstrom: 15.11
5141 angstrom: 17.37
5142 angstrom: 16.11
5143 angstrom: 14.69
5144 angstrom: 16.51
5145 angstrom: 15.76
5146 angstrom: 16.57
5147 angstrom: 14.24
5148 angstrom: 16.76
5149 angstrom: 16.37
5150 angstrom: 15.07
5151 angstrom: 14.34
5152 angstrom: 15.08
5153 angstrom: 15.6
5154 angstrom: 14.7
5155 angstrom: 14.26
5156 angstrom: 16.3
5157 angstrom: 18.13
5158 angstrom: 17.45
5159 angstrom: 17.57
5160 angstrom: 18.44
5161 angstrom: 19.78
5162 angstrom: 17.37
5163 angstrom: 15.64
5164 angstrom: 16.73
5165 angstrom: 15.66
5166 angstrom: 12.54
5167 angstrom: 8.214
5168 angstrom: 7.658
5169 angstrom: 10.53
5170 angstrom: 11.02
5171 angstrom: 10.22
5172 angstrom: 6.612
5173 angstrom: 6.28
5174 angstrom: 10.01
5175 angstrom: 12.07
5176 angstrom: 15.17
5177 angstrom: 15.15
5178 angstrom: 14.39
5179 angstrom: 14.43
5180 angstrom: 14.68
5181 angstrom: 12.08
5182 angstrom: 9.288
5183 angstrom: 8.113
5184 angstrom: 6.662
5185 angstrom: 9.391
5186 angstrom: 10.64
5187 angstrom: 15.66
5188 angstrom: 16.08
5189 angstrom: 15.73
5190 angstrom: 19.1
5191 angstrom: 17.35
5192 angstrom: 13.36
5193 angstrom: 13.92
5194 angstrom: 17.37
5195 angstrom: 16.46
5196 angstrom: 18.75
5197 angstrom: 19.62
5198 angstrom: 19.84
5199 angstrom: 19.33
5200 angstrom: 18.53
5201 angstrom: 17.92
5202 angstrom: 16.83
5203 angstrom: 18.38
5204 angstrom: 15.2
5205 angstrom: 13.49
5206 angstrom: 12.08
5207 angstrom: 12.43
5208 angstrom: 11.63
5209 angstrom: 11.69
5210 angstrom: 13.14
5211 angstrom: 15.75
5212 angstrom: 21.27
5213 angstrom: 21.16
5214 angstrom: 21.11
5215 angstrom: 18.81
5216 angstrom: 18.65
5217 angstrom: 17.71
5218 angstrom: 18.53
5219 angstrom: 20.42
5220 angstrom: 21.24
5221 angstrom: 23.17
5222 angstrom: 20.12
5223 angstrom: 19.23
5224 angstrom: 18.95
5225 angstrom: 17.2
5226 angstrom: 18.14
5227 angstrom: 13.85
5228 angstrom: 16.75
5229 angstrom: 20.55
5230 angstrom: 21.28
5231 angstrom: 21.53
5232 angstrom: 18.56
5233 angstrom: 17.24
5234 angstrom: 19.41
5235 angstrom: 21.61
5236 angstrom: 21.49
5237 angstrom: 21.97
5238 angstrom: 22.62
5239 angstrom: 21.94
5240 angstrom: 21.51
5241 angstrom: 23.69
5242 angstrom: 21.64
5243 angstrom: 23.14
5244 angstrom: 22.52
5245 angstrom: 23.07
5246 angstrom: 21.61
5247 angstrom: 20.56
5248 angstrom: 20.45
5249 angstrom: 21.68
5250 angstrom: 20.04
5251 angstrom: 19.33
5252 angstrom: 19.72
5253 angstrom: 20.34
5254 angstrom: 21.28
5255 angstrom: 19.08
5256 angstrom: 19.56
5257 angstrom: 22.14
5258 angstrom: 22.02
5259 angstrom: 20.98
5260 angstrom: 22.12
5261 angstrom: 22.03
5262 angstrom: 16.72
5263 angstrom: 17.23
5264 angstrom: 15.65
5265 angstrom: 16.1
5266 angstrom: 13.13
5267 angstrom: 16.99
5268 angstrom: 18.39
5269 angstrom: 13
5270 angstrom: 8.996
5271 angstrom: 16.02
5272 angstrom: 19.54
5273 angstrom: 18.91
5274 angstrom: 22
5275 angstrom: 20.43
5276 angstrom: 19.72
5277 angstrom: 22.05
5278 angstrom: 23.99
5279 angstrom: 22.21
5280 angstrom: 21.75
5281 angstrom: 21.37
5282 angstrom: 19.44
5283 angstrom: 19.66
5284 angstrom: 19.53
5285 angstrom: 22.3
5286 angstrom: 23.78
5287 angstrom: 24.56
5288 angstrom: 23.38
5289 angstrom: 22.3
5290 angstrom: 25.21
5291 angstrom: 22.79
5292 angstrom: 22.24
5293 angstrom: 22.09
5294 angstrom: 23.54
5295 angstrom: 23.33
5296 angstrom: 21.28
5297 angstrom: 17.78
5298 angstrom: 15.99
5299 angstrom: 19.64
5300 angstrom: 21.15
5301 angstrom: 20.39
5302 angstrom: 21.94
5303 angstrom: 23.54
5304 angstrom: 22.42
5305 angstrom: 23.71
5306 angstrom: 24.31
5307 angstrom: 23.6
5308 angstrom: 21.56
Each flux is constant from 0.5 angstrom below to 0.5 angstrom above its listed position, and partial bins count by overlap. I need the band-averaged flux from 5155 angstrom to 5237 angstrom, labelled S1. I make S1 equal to 15.9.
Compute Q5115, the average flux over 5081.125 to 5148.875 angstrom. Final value 16.7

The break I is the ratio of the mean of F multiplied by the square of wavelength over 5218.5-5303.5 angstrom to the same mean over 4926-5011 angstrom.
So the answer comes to 1.19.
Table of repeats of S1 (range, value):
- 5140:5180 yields 14.4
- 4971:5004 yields 18.7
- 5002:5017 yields 16.8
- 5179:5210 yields 14.7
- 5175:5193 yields 13.3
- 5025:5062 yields 18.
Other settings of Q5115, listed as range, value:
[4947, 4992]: 19.3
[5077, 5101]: 17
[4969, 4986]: 18.9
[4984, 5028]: 17.7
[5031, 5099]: 17.5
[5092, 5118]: 17.1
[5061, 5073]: 17.2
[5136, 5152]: 15.9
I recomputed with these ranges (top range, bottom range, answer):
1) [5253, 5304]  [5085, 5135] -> 1.27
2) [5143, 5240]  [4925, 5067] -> 0.94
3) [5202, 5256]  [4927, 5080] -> 1.14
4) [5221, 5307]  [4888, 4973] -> 1.19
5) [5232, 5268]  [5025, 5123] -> 1.25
